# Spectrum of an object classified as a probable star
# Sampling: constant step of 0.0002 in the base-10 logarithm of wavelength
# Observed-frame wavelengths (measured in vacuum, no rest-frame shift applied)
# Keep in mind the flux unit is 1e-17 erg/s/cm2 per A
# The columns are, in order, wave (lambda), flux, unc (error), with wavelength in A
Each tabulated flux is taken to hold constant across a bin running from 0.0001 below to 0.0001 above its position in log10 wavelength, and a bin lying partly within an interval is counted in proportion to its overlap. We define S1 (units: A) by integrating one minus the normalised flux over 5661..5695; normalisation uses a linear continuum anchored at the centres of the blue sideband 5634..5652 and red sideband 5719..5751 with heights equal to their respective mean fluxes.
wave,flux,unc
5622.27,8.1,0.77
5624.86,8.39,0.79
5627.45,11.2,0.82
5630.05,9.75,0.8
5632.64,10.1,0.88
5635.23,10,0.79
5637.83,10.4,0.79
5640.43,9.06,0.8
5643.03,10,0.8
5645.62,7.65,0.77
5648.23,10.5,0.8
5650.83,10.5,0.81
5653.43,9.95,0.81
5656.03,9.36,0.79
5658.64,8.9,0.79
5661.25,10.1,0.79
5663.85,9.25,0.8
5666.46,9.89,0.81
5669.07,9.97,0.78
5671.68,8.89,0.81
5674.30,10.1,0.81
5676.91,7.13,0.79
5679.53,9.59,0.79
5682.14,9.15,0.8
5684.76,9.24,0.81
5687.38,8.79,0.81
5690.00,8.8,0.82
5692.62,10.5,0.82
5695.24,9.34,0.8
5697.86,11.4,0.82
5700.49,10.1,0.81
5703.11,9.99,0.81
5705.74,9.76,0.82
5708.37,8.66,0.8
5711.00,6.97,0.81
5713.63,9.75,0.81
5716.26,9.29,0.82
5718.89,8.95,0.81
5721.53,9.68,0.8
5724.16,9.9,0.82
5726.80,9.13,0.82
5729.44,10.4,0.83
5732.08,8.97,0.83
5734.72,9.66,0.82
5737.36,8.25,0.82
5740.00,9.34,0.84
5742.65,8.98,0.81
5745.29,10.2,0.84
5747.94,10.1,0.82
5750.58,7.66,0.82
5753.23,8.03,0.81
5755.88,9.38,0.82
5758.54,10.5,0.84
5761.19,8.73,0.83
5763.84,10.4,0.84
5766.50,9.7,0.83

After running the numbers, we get 1.0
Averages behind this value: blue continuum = 9.72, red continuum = 9.39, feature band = 9.32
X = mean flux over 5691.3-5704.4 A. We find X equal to 10.3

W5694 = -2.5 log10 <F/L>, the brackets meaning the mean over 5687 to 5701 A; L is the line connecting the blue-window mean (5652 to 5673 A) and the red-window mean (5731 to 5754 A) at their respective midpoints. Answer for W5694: -0.06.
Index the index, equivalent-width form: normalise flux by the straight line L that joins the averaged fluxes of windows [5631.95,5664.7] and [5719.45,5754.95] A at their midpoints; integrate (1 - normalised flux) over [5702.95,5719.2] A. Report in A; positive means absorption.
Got 0.7 A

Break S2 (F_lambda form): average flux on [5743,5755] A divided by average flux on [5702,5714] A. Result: 1.01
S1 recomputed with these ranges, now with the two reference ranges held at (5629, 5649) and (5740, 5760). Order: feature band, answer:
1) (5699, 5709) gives -0.3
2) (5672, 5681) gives 0.6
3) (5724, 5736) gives -0.3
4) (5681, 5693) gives 0.4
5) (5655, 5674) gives 0.1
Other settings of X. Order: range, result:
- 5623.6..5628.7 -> 9.79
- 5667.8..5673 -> 9.42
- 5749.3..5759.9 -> 8.89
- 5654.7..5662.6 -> 9.46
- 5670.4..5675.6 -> 9.48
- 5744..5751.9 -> 9.32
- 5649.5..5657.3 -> 9.95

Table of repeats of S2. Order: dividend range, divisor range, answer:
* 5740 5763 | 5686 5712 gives 0.98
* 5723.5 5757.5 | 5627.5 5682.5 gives 0.96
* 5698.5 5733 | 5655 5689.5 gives 1.02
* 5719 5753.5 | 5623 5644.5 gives 0.95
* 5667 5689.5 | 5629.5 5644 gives 0.92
